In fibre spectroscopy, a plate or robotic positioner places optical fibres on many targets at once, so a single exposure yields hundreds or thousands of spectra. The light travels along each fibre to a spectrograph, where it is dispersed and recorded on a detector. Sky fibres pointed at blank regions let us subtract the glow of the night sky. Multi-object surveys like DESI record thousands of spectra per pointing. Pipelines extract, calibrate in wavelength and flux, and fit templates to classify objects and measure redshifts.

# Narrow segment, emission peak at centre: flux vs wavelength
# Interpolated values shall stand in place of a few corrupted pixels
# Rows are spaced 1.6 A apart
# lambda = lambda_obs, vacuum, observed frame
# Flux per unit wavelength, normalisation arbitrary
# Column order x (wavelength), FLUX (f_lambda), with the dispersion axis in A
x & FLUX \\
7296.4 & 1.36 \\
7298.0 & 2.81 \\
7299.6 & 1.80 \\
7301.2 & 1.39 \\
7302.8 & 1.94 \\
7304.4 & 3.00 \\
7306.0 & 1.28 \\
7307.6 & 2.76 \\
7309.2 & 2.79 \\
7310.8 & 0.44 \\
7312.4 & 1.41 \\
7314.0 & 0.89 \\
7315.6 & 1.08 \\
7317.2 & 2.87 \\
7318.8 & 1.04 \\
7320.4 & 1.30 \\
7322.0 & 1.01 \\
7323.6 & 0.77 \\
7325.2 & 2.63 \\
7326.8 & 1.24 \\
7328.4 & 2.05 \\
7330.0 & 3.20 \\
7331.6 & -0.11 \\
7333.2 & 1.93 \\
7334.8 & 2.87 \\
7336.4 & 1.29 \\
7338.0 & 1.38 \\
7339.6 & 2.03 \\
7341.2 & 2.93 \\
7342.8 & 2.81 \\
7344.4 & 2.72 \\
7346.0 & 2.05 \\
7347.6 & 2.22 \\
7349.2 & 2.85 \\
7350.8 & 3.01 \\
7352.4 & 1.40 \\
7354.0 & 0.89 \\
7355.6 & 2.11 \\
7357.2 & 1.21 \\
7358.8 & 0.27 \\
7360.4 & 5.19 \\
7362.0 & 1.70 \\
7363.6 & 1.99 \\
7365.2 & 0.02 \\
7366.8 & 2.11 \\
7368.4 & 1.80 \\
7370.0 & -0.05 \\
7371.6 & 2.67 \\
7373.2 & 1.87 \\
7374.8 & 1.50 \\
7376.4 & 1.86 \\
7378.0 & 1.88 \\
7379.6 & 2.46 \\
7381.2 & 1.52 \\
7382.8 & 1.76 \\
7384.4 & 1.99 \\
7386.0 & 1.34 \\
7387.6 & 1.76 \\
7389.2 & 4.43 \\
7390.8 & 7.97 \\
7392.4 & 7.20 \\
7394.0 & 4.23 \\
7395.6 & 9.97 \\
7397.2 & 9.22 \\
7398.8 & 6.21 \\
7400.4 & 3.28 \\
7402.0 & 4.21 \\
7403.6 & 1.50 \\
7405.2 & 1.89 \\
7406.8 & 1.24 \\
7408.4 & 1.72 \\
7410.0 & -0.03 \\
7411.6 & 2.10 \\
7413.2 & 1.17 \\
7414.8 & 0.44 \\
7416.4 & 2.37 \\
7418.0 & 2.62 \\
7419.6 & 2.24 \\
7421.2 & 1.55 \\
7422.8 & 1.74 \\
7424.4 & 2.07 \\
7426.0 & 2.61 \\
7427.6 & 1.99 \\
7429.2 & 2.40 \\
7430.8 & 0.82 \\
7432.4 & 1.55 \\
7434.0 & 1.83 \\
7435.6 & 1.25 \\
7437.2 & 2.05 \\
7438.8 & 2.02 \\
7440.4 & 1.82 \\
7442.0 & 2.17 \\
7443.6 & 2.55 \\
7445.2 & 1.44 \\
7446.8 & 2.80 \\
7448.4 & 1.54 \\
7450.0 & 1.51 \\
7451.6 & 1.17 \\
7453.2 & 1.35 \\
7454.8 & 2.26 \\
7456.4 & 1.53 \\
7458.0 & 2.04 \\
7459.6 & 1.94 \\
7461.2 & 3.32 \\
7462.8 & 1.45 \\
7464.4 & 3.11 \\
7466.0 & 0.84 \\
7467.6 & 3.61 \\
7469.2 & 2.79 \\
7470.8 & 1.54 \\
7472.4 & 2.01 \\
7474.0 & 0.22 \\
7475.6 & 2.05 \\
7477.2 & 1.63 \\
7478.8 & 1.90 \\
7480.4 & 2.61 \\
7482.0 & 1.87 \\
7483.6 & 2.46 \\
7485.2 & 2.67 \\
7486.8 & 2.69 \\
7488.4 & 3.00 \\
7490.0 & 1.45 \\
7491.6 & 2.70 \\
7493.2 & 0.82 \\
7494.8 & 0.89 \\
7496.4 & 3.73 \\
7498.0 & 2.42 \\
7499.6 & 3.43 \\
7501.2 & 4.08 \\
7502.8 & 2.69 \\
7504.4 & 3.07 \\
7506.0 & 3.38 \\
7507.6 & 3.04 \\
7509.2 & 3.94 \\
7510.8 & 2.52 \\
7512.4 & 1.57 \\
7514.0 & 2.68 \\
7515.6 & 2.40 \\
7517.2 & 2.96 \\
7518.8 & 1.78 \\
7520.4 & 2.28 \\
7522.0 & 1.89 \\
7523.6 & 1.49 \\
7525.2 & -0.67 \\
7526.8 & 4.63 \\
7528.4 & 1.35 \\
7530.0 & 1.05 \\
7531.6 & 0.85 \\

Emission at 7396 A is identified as [O II]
